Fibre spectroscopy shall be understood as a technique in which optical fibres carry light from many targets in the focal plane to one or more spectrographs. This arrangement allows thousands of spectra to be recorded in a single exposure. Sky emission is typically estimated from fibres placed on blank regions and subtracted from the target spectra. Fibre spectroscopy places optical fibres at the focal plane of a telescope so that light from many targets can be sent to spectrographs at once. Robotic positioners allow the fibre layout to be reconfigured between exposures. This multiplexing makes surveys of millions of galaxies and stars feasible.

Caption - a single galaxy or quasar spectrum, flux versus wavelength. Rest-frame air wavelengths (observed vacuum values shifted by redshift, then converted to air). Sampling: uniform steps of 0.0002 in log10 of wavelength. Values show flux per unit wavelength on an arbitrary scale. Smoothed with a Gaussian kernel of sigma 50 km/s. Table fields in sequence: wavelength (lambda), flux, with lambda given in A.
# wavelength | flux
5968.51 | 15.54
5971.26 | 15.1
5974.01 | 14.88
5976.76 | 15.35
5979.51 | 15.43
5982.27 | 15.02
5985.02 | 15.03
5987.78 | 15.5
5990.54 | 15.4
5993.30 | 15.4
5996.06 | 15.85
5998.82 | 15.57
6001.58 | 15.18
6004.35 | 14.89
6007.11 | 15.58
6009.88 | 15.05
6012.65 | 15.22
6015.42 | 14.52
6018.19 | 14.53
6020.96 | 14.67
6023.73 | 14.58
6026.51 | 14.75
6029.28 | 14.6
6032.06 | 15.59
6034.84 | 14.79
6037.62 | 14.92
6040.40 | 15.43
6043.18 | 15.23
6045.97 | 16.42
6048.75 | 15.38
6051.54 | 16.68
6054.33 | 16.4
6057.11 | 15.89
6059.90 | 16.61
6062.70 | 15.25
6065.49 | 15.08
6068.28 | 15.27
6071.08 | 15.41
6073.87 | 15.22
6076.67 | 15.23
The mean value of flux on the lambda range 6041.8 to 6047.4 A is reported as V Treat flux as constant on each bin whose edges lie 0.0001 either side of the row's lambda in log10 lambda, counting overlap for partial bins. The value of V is 15.8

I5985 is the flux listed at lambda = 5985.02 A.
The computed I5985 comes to 15.03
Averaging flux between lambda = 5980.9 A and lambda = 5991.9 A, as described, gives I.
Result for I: 15.2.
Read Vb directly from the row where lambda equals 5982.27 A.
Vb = 15.02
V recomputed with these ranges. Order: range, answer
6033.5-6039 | 14.9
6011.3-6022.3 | 14.7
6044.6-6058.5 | 16.2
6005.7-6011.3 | 15.3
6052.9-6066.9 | 15.9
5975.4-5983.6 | 15.3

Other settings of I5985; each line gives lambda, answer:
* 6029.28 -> 14.6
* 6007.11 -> 15.58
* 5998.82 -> 15.57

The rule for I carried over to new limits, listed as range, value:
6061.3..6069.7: 15.2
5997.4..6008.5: 15.3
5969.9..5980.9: 15.2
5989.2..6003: 15.5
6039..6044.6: 15.3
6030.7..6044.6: 15.2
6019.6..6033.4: 14.8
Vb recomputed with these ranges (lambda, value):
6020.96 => 14.67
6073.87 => 15.22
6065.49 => 15.08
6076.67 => 15.23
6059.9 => 16.61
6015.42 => 14.52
